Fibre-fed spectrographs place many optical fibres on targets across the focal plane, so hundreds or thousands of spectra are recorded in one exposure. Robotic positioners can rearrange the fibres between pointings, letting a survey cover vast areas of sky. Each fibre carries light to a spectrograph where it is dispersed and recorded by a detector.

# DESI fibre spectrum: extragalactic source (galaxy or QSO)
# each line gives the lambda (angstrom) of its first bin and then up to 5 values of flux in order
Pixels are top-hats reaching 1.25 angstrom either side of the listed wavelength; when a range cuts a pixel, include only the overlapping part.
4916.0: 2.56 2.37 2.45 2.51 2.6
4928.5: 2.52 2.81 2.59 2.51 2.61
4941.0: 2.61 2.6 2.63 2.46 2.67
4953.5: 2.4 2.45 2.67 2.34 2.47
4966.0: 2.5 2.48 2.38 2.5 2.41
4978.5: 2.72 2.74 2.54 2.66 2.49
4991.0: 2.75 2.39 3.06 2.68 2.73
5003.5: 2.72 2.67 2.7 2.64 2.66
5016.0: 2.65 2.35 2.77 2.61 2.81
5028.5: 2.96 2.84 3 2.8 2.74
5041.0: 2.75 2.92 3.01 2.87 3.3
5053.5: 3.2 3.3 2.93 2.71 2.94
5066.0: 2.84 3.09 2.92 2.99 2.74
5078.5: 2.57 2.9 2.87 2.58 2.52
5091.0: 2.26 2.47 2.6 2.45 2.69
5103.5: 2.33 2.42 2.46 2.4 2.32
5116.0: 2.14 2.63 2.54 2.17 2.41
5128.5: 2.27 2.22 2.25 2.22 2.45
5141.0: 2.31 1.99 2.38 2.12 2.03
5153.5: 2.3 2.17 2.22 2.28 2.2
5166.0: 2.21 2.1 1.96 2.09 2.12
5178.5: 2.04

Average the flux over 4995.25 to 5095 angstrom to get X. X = 2.8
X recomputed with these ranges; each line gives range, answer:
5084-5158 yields 2.35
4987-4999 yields 2.67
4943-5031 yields 2.61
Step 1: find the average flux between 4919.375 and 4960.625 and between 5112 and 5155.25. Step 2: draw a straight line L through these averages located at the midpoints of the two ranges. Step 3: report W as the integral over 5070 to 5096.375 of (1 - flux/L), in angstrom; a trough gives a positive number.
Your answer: -3.6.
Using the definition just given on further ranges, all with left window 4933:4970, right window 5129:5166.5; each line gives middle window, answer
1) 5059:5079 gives -4.4 angstrom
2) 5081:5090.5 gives -1.4 angstrom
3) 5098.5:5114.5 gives -1.1 angstrom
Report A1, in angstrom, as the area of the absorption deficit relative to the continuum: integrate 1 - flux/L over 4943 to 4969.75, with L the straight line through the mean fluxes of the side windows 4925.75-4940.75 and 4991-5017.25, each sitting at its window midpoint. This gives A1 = 1.2 angstrom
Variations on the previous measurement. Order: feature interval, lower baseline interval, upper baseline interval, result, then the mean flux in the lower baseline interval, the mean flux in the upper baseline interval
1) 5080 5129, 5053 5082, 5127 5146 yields 1.73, 2.92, 2.26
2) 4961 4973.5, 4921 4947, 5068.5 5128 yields 0.64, 2.59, 2.55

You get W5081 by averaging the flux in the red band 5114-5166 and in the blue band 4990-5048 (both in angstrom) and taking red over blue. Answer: 0.82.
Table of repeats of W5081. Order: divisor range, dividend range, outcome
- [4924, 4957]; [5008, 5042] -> 1.06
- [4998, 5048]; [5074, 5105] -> 0.94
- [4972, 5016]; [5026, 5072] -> 1.11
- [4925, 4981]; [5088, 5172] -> 0.91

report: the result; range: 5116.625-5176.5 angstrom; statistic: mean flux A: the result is 2.24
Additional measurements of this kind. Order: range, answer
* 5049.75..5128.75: 2.66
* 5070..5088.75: 2.77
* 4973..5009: 2.65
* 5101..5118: 2.38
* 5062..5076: 2.93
